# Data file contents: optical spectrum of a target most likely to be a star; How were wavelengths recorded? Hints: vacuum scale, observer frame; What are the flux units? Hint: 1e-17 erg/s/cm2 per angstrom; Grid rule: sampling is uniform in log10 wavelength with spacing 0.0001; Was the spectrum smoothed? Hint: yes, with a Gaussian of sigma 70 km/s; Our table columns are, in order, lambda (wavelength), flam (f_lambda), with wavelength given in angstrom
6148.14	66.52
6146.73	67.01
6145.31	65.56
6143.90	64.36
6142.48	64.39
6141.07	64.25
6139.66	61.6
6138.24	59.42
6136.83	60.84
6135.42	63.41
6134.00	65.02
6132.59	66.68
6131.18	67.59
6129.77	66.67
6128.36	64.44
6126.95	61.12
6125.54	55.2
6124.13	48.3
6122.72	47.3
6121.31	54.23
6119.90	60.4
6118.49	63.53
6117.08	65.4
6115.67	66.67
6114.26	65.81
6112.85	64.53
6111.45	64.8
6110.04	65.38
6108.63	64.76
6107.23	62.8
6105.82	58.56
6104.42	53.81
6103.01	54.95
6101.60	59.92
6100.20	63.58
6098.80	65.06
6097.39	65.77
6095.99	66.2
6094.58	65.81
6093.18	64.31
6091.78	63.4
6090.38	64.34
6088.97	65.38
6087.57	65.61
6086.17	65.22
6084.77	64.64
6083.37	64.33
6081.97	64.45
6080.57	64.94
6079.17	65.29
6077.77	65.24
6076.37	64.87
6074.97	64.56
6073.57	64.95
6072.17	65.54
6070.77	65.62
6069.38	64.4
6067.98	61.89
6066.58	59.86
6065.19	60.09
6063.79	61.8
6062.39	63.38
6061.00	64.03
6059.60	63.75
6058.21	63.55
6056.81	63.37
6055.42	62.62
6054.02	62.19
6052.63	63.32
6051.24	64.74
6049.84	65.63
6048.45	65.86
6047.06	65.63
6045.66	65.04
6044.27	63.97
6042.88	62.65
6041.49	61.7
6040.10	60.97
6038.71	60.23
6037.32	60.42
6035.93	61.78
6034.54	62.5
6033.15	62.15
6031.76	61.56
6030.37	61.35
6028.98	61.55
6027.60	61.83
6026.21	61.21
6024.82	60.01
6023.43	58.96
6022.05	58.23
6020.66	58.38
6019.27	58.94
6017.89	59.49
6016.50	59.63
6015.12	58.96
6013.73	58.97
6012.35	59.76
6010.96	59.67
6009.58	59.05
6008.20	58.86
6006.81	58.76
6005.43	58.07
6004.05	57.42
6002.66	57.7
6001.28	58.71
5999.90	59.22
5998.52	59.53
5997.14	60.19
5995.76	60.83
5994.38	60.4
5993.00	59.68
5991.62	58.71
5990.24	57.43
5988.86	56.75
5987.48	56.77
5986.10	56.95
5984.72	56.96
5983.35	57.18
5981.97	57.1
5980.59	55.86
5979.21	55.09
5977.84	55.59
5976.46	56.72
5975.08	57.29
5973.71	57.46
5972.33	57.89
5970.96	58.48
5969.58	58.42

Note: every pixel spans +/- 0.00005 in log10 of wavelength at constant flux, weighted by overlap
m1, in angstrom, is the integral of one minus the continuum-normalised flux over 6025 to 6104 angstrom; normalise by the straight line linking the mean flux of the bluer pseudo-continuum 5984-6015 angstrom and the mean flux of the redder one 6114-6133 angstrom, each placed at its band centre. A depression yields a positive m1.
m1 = -4.7 angstrom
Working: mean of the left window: 58.7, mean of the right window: 60.7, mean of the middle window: 63.3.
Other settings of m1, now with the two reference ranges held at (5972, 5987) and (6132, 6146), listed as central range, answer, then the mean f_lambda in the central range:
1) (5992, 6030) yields -0.90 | 59.4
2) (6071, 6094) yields -1.40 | 64.8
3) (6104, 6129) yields 0.84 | 60.5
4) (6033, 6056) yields -1.38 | 63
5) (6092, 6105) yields -0.10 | 62.3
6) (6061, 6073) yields -0.49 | 62.9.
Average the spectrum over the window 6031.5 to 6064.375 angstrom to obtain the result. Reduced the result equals 63.1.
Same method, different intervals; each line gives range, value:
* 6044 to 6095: 64.1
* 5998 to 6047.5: 60.3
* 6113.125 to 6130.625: 60.1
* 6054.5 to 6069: 62.4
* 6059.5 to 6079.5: 63.6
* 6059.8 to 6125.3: 62.7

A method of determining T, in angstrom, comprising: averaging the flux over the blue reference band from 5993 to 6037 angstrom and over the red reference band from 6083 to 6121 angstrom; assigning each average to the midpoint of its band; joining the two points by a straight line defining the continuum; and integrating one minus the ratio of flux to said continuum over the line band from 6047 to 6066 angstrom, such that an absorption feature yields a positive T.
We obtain -0.6 angstrom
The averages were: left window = 59.8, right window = 63.4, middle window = 63.5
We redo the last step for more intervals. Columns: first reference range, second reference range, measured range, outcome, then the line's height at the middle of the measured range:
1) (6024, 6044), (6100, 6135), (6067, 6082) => -0.80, 61.4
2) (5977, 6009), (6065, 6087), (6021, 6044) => -0.04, 61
